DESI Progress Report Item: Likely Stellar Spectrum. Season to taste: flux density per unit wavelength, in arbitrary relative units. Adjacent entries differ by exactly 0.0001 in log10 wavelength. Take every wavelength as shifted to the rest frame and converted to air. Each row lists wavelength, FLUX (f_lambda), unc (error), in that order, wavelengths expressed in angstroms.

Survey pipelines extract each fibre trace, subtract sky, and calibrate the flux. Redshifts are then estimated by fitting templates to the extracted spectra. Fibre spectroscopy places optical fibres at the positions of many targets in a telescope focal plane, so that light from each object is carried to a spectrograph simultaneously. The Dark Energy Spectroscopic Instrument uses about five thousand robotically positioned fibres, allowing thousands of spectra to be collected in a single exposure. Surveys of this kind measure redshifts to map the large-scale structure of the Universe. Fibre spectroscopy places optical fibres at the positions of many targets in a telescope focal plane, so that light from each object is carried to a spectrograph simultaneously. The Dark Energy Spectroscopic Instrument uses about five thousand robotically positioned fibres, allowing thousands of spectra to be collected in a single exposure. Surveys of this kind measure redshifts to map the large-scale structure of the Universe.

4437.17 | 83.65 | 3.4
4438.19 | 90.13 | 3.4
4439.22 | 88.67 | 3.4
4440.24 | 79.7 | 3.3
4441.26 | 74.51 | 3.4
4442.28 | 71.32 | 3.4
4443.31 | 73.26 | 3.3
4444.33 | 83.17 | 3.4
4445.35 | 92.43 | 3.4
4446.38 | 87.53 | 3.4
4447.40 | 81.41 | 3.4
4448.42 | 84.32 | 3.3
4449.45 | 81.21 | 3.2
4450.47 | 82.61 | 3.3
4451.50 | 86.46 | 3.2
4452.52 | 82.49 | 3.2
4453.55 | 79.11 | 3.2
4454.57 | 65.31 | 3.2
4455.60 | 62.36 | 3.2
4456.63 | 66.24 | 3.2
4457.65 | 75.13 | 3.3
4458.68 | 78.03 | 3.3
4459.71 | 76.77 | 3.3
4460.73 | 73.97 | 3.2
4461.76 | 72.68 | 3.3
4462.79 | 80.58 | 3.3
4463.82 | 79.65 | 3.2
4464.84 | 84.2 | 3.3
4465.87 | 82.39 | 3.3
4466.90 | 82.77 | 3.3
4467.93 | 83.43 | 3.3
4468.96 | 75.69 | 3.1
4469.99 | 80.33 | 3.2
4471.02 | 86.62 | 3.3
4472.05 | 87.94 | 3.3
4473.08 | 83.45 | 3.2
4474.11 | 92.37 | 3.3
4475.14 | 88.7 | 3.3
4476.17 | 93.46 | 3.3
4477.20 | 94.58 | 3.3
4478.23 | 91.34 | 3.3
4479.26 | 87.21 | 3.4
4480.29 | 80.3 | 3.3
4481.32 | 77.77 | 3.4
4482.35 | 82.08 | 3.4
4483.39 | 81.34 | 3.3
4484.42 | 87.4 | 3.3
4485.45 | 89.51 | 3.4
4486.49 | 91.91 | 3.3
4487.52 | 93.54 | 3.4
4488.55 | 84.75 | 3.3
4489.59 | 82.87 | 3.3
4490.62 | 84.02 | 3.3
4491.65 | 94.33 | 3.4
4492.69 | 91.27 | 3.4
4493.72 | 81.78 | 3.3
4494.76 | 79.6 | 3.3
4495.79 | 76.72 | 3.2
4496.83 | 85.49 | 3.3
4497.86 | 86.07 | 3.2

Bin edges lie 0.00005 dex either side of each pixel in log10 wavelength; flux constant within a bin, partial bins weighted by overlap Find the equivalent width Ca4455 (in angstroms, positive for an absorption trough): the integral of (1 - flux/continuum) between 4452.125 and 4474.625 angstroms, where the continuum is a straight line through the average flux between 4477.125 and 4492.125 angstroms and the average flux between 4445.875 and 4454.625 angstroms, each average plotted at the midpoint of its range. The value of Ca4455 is 1.4 angstroms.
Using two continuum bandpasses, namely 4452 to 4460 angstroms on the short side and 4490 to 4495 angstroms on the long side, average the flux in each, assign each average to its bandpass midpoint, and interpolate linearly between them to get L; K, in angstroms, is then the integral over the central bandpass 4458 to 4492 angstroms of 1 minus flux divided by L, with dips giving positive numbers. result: -1.8 angstroms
